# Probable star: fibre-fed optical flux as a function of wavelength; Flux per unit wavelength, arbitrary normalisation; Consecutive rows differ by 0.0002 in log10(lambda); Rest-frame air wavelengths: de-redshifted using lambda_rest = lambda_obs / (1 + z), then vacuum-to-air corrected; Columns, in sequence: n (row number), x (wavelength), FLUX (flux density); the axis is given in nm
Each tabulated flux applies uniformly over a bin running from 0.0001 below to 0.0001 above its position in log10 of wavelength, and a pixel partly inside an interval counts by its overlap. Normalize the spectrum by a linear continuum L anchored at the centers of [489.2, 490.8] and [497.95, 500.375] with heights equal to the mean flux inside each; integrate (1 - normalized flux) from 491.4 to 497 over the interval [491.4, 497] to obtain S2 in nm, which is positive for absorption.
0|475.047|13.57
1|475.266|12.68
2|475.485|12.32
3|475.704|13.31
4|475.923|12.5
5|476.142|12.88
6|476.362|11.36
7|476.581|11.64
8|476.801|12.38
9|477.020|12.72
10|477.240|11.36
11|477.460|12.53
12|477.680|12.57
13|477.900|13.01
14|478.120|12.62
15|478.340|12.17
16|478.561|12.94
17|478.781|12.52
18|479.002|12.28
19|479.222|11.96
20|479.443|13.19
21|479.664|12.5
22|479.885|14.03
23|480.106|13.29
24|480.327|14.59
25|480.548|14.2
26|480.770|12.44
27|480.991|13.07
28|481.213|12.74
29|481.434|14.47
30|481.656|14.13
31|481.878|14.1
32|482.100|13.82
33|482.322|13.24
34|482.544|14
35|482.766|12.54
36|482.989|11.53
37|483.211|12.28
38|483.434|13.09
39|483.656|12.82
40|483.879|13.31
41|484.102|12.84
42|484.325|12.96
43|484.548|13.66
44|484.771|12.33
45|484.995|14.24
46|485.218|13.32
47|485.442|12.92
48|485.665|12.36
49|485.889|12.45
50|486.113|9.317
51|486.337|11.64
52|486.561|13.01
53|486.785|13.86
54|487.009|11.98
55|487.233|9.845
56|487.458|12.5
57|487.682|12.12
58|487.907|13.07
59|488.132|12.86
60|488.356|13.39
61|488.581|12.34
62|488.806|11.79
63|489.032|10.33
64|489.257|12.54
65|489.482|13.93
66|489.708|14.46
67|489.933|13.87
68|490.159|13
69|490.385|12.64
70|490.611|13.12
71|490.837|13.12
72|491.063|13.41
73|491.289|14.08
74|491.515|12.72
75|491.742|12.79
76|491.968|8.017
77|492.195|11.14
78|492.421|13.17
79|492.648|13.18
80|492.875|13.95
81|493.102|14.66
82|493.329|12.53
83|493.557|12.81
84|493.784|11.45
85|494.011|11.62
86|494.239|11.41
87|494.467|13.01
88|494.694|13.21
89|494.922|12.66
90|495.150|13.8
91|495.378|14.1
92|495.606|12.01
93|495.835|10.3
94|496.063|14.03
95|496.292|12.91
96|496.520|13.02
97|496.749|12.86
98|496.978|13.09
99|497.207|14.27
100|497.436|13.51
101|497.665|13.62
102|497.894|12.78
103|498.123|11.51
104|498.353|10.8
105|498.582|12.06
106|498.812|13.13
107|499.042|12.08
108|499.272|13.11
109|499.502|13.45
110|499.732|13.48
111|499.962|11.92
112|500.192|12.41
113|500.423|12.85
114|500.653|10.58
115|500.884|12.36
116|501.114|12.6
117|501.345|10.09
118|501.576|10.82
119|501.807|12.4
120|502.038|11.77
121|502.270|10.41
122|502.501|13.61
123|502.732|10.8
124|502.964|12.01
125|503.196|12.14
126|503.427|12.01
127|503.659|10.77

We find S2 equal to 0.16 nm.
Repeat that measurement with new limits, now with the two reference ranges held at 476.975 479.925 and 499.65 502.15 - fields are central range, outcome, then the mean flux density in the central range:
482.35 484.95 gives -0.10 nm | 12.9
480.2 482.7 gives -0.24 nm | 13.7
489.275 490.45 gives -0.12 nm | 13.5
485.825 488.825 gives 0.03 nm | 12.2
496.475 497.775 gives -0.15 nm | 13.4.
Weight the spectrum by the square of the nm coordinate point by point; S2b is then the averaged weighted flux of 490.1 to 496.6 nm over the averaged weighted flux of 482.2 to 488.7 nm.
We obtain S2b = 1.0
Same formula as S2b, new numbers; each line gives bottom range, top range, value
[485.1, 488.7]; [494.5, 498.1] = 1.10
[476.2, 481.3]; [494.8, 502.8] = 1.06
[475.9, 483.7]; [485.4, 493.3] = 1.01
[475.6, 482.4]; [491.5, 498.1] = 1.05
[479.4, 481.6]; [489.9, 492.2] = 0.97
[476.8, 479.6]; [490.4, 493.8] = 1.08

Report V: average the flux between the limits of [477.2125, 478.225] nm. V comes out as 12.5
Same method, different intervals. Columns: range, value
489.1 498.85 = 12.8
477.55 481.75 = 13.1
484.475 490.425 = 12.6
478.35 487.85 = 12.9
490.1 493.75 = 12.7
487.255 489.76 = 12.5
